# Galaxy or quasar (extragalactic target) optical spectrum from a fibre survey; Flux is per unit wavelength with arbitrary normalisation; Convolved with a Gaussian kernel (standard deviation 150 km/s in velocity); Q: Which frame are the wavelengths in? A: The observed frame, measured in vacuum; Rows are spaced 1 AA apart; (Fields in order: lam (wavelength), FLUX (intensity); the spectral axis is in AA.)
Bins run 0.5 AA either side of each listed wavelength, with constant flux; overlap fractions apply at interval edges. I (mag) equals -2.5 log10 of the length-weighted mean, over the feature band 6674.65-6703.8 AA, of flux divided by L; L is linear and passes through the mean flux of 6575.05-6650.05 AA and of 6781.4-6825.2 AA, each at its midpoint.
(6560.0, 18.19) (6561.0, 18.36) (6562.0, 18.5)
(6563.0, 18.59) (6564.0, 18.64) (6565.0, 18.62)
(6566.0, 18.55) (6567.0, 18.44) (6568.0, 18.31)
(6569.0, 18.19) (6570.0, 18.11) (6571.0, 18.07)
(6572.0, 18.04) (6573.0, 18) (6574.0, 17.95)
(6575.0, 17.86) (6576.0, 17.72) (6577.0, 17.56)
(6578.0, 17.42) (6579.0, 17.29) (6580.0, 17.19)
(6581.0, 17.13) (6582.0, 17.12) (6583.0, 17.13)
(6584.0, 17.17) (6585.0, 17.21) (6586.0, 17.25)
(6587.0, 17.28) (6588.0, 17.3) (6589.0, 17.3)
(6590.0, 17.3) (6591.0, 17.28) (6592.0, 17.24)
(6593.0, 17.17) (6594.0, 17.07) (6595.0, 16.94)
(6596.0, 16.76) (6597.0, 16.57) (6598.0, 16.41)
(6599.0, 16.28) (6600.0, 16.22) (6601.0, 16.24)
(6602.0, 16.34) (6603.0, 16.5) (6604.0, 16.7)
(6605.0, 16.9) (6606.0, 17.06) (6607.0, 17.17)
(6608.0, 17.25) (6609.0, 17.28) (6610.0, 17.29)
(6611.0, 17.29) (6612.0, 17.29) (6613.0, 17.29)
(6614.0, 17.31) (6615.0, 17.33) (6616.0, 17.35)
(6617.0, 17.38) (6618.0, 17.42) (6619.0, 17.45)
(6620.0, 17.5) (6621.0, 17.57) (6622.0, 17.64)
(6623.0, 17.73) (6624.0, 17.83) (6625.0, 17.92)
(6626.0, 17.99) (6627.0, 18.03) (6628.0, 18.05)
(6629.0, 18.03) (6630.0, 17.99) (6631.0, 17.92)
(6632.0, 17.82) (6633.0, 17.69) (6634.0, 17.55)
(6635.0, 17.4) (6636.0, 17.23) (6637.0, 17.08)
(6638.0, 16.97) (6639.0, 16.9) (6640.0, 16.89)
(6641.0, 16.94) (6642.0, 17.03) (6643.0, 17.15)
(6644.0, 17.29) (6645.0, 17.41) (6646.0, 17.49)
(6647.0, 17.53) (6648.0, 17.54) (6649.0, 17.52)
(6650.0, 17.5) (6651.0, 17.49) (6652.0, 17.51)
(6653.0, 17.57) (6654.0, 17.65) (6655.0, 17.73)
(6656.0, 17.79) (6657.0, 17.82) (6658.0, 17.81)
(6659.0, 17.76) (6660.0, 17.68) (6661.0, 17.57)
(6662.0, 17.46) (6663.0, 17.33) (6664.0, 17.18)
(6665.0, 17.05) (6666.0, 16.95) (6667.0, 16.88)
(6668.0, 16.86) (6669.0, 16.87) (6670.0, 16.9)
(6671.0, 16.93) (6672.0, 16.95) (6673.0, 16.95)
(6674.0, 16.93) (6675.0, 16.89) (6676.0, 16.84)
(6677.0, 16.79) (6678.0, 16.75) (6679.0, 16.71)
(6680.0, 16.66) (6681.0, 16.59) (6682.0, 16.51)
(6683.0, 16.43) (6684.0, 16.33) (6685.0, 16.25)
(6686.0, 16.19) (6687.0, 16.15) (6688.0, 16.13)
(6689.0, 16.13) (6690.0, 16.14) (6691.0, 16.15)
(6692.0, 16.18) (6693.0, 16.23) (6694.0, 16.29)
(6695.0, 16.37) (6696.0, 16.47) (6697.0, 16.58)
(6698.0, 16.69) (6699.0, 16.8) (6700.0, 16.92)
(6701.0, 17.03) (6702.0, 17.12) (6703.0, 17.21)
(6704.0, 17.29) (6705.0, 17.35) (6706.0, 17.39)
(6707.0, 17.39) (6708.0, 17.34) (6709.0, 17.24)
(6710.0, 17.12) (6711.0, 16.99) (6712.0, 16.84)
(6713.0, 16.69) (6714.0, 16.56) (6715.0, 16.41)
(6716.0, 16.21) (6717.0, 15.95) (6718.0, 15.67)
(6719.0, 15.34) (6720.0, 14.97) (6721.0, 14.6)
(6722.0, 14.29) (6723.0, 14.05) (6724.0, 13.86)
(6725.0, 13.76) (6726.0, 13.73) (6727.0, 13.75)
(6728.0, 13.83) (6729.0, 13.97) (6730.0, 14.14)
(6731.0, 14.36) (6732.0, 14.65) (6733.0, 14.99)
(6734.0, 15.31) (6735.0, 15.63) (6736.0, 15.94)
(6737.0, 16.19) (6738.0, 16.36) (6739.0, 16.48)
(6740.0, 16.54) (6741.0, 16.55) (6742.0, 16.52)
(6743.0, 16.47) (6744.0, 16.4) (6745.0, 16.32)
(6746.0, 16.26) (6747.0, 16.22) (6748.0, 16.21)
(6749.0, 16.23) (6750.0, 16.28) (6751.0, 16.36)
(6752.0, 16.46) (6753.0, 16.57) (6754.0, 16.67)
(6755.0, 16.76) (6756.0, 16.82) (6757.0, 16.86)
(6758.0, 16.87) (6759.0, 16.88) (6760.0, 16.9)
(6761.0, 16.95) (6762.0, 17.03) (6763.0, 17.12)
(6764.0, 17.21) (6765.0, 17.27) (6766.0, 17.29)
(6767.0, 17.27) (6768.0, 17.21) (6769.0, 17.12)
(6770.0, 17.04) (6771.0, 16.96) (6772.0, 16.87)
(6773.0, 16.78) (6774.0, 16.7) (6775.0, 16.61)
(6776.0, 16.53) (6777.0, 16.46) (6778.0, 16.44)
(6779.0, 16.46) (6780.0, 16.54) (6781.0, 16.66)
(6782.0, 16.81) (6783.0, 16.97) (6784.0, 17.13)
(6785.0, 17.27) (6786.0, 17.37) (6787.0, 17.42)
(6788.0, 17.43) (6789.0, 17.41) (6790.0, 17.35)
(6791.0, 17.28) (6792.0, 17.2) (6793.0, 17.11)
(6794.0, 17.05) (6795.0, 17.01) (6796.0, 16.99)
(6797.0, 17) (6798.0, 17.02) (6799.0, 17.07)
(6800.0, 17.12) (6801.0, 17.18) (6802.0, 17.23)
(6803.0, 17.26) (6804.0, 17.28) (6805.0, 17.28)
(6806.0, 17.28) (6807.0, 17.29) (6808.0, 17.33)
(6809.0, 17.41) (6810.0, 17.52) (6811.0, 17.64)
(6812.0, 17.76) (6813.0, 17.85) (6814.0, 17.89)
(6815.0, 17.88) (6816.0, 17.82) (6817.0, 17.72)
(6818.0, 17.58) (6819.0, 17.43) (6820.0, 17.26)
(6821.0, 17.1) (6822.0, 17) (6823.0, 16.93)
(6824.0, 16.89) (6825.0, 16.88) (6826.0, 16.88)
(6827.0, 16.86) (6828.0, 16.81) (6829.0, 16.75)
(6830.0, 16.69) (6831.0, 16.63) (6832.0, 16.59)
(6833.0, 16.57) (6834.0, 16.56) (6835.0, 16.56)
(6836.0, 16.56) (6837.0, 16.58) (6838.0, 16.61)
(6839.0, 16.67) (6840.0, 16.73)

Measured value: 0.05 mag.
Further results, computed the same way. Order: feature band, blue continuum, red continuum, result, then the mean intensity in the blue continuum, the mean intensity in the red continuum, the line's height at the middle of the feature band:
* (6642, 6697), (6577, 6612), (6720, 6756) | -0.048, 17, 15.5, 16.2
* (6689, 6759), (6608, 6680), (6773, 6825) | 0.078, 17.4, 17.2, 17.3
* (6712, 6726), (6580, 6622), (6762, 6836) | 0.123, 17.1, 17.1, 17.1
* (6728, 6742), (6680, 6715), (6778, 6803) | 0.093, 16.7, 17.1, 16.8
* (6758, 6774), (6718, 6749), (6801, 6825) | -0.059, 15.3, 17.4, 16.1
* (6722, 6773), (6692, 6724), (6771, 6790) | 0.041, 16.4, 16.9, 16.7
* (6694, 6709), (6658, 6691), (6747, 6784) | -0.012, 16.8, 16.8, 16.8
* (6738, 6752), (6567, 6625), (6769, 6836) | 0.050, 17.3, 17.1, 17.1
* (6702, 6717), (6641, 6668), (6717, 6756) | -0.054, 17.4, 15.5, 16.1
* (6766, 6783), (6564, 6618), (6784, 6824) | 0.033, 17.3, 17.3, 17.3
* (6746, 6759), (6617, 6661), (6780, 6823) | 0.054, 17.6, 17.3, 17.4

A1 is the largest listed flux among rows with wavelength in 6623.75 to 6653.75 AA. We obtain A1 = 18.05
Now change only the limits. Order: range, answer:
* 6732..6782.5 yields 17.29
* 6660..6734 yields 17.68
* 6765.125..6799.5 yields 17.43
